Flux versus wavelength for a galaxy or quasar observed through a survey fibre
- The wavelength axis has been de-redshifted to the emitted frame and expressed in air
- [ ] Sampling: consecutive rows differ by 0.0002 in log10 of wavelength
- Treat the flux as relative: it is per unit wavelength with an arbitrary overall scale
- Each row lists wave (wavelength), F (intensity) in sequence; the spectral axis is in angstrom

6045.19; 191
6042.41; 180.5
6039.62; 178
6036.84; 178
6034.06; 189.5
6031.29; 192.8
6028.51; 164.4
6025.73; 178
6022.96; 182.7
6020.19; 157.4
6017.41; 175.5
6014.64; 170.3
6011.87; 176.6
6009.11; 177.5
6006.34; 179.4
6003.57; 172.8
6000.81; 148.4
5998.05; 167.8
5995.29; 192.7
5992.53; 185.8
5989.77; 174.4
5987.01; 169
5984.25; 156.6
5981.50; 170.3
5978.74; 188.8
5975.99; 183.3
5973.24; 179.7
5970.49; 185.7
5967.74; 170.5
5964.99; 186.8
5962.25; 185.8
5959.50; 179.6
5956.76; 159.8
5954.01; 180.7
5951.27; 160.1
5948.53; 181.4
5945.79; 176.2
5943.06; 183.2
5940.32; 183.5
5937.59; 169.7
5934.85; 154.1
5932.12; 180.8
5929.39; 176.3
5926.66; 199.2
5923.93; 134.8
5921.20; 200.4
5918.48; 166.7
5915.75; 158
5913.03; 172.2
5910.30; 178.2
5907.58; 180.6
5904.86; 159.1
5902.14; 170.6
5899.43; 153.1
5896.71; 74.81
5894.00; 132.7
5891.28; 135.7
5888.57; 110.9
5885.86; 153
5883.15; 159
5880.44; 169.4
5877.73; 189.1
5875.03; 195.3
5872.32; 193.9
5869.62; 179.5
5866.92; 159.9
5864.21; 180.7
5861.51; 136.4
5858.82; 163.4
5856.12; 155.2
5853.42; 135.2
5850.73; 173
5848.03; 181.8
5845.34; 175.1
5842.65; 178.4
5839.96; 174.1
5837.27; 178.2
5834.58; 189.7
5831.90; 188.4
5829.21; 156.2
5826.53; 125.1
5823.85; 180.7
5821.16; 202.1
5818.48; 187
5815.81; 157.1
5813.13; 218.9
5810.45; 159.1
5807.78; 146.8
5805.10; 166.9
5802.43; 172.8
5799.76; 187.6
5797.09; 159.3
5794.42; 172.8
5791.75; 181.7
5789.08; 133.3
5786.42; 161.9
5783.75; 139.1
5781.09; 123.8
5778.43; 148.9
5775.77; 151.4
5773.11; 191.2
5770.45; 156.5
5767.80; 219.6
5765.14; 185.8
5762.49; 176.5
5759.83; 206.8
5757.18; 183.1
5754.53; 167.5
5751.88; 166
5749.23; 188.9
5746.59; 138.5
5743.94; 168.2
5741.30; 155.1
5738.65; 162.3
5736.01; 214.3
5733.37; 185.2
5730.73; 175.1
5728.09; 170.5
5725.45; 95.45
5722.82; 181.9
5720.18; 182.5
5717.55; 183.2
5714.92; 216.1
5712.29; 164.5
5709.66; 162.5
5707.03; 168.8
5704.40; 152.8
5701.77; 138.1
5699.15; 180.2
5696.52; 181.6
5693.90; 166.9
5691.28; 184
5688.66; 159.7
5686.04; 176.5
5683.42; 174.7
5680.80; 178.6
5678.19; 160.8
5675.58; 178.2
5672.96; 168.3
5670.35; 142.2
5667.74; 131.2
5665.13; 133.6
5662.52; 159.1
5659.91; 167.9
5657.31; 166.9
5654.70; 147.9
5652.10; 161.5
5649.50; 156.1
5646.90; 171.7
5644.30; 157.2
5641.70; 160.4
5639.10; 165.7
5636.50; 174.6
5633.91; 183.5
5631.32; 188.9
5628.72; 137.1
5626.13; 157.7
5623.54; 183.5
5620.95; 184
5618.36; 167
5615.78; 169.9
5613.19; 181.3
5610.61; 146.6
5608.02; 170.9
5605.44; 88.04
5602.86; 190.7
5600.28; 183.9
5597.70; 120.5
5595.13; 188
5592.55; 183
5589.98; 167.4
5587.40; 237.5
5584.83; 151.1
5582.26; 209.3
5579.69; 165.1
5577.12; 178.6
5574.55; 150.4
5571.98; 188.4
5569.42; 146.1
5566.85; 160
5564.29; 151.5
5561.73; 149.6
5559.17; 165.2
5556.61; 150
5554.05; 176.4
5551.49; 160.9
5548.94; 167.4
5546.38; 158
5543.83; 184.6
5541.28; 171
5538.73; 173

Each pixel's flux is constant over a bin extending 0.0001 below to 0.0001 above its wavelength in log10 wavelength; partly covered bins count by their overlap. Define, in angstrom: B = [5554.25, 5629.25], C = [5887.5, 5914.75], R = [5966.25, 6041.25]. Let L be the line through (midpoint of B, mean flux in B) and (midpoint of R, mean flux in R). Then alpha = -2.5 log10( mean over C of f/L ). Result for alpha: 0.18 mag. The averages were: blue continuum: 167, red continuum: 176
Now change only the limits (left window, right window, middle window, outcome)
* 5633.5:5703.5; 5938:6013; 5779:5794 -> 0.129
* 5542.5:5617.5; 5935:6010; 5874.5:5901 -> 0.188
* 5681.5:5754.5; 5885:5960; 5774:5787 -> 0.155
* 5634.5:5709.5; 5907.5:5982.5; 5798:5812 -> 0.014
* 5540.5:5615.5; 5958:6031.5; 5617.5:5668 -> 0.032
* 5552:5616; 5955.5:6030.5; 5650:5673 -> 0.107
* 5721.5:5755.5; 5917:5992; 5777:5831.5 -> 0.033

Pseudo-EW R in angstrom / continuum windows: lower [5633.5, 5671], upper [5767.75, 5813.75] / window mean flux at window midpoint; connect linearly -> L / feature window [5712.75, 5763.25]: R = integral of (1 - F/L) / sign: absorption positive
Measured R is -3.9 angstrom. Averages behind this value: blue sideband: 158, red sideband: 164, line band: 174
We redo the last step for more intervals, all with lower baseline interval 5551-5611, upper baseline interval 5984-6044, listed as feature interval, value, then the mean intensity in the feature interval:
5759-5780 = -1.01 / 178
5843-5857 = 0.53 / 165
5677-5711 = 0.08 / 168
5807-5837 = -0.55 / 174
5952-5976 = -0.56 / 178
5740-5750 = 0.49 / 161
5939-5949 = -0.41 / 181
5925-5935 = -0.33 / 179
